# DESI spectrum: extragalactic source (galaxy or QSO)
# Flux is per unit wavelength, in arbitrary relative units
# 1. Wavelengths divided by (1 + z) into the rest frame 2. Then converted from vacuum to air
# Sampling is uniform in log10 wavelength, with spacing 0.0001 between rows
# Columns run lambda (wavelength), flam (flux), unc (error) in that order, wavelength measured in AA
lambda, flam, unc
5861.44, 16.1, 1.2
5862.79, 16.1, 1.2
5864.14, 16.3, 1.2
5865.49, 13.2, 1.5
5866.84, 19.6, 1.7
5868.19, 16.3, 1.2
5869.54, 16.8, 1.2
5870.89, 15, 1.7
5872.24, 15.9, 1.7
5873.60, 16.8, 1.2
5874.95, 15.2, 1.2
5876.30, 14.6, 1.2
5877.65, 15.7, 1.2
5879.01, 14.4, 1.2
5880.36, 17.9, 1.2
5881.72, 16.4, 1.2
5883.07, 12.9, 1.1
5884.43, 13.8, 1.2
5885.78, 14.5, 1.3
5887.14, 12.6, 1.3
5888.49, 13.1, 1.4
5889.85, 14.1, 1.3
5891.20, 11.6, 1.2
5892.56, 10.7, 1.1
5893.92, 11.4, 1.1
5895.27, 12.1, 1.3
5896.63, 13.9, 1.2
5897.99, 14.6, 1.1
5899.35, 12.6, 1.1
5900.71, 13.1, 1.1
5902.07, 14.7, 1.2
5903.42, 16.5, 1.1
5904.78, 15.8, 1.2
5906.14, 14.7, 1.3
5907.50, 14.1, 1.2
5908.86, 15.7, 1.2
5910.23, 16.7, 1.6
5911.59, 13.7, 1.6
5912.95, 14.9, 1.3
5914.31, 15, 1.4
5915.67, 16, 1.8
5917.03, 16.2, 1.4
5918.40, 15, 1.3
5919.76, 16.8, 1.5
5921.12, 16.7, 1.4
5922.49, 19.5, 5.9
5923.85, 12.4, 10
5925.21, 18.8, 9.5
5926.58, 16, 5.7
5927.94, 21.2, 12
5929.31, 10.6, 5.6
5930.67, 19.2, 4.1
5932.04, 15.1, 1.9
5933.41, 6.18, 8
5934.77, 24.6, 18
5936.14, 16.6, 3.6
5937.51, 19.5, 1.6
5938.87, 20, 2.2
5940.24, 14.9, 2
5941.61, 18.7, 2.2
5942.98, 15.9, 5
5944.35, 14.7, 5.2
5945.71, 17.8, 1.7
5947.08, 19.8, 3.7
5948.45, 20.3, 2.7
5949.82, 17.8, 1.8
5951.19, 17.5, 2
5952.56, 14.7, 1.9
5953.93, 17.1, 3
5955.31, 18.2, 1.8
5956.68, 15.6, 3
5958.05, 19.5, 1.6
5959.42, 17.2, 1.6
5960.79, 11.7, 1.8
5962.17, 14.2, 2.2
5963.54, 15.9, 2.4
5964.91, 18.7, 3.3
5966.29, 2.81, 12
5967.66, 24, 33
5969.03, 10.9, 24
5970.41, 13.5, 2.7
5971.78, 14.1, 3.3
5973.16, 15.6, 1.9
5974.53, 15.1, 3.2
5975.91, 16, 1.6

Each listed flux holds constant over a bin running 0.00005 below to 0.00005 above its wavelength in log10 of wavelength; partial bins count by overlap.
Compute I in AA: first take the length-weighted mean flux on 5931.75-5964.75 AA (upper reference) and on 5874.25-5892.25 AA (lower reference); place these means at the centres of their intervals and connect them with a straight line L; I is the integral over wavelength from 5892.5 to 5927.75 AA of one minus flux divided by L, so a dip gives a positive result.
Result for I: 0.7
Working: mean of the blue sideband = 14.3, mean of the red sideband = 16.9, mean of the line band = 15.1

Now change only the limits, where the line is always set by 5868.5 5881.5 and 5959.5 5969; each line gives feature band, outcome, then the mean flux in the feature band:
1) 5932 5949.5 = -3.0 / 17.3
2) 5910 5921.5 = -0.3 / 15.6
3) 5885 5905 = 2.8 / 13.4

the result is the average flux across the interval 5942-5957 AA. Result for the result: 17.3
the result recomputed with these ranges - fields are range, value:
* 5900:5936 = 15.7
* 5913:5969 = 16.5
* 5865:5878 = 16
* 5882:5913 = 13.8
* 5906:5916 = 15.1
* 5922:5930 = 16.4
